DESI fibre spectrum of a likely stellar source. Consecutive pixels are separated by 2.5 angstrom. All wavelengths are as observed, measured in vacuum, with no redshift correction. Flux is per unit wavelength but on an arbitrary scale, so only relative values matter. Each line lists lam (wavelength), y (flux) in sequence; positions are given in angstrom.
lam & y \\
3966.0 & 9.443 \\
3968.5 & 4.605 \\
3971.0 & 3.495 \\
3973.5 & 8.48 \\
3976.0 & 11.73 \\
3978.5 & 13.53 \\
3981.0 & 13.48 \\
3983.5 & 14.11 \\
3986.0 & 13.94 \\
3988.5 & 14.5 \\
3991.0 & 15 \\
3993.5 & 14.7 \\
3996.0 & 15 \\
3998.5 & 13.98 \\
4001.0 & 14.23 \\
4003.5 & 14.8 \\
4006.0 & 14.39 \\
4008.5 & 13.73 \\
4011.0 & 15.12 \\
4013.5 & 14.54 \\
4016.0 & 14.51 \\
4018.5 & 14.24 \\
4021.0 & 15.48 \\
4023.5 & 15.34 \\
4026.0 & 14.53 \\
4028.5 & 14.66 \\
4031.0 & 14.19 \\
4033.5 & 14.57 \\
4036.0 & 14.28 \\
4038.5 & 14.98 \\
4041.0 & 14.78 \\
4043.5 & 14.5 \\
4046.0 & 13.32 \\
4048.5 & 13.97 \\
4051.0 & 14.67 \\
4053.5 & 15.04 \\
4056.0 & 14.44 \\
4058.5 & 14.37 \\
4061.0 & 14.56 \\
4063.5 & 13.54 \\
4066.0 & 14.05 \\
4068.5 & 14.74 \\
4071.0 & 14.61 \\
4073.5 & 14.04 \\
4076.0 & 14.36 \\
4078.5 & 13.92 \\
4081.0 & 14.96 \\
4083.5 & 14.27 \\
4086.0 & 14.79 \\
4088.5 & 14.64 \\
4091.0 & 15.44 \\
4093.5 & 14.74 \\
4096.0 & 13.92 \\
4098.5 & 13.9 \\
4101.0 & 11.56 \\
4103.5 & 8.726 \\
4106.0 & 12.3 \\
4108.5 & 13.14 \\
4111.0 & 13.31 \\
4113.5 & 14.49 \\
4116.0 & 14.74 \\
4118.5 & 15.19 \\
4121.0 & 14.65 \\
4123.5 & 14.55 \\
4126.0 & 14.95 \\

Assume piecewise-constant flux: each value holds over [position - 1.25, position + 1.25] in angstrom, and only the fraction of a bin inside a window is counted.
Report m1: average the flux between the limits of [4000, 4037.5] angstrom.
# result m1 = 14.6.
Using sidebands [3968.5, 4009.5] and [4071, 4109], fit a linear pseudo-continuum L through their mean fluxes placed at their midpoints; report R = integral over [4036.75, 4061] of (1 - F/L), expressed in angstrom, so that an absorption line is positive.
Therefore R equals -2.0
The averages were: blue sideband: 12.8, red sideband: 13.7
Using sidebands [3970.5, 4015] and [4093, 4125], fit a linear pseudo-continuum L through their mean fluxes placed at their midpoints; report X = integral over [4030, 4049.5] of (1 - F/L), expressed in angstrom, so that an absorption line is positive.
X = -1.3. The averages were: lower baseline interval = 13.4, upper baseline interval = 13.5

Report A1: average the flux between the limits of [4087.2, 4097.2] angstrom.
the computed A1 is 14.7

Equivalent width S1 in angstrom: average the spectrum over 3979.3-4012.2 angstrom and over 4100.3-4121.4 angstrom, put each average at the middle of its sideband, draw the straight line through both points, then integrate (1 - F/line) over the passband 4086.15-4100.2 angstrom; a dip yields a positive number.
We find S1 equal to -1.2 angstrom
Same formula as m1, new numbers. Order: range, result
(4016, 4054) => 14.6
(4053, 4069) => 14.3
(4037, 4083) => 14.4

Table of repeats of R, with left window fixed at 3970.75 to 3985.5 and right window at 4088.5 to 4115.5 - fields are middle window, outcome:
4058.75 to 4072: -1.6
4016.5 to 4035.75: -4.0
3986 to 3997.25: -2.9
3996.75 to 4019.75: -4.8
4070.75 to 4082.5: -1.3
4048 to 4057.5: -1.5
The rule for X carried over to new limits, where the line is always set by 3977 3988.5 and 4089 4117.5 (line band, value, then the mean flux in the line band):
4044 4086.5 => -2.63 angstrom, 14.3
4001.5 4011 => -0.48 angstrom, 14.4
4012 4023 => -0.87 angstrom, 14.7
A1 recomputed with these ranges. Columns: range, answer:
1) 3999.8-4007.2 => 14.5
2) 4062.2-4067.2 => 13.8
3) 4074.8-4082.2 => 14.4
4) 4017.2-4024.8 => 15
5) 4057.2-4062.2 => 14.5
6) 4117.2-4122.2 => 14.9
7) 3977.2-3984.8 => 13.7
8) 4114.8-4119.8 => 15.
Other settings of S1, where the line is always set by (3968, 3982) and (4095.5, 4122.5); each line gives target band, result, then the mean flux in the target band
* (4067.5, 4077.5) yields -1.8 angstrom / 14.4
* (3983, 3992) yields -4.3 angstrom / 14.4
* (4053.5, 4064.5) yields -2.4 angstrom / 14.3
